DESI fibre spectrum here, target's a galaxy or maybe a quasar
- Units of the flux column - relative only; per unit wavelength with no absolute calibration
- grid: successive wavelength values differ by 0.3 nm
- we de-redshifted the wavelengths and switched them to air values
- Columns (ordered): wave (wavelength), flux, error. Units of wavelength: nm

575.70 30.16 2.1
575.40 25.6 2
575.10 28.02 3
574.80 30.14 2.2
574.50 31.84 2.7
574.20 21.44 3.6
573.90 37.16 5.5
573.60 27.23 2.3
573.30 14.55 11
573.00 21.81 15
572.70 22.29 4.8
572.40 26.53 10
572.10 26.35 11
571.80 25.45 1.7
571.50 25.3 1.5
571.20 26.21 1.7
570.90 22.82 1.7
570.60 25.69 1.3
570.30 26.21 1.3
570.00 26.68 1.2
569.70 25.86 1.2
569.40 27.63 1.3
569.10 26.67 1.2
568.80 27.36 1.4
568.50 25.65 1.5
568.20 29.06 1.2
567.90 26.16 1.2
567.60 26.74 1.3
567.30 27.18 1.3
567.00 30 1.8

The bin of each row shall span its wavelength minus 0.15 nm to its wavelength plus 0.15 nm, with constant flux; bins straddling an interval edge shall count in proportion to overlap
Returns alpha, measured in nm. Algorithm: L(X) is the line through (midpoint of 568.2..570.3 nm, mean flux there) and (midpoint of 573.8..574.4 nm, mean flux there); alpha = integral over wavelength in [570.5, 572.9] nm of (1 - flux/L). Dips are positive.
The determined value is 0.24 nm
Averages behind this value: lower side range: 26.8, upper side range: 28.9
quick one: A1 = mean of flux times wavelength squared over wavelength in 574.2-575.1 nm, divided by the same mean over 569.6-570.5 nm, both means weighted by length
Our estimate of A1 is 1.12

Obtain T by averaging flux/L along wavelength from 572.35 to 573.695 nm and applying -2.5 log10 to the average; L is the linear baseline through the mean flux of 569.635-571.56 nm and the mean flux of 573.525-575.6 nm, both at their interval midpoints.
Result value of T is 0.24 mag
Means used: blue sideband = 25.5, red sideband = 28.9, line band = 22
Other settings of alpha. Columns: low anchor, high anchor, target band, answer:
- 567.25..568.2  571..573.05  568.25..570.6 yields -0.04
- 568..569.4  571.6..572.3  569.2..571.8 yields 0.07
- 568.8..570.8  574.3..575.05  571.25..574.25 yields 0.38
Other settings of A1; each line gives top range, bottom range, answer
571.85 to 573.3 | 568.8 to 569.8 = 0.88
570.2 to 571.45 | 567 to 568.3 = 0.93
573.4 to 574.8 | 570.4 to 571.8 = 1.17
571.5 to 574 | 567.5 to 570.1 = 0.94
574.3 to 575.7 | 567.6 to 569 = 1.09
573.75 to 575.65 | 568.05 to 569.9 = 1.10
